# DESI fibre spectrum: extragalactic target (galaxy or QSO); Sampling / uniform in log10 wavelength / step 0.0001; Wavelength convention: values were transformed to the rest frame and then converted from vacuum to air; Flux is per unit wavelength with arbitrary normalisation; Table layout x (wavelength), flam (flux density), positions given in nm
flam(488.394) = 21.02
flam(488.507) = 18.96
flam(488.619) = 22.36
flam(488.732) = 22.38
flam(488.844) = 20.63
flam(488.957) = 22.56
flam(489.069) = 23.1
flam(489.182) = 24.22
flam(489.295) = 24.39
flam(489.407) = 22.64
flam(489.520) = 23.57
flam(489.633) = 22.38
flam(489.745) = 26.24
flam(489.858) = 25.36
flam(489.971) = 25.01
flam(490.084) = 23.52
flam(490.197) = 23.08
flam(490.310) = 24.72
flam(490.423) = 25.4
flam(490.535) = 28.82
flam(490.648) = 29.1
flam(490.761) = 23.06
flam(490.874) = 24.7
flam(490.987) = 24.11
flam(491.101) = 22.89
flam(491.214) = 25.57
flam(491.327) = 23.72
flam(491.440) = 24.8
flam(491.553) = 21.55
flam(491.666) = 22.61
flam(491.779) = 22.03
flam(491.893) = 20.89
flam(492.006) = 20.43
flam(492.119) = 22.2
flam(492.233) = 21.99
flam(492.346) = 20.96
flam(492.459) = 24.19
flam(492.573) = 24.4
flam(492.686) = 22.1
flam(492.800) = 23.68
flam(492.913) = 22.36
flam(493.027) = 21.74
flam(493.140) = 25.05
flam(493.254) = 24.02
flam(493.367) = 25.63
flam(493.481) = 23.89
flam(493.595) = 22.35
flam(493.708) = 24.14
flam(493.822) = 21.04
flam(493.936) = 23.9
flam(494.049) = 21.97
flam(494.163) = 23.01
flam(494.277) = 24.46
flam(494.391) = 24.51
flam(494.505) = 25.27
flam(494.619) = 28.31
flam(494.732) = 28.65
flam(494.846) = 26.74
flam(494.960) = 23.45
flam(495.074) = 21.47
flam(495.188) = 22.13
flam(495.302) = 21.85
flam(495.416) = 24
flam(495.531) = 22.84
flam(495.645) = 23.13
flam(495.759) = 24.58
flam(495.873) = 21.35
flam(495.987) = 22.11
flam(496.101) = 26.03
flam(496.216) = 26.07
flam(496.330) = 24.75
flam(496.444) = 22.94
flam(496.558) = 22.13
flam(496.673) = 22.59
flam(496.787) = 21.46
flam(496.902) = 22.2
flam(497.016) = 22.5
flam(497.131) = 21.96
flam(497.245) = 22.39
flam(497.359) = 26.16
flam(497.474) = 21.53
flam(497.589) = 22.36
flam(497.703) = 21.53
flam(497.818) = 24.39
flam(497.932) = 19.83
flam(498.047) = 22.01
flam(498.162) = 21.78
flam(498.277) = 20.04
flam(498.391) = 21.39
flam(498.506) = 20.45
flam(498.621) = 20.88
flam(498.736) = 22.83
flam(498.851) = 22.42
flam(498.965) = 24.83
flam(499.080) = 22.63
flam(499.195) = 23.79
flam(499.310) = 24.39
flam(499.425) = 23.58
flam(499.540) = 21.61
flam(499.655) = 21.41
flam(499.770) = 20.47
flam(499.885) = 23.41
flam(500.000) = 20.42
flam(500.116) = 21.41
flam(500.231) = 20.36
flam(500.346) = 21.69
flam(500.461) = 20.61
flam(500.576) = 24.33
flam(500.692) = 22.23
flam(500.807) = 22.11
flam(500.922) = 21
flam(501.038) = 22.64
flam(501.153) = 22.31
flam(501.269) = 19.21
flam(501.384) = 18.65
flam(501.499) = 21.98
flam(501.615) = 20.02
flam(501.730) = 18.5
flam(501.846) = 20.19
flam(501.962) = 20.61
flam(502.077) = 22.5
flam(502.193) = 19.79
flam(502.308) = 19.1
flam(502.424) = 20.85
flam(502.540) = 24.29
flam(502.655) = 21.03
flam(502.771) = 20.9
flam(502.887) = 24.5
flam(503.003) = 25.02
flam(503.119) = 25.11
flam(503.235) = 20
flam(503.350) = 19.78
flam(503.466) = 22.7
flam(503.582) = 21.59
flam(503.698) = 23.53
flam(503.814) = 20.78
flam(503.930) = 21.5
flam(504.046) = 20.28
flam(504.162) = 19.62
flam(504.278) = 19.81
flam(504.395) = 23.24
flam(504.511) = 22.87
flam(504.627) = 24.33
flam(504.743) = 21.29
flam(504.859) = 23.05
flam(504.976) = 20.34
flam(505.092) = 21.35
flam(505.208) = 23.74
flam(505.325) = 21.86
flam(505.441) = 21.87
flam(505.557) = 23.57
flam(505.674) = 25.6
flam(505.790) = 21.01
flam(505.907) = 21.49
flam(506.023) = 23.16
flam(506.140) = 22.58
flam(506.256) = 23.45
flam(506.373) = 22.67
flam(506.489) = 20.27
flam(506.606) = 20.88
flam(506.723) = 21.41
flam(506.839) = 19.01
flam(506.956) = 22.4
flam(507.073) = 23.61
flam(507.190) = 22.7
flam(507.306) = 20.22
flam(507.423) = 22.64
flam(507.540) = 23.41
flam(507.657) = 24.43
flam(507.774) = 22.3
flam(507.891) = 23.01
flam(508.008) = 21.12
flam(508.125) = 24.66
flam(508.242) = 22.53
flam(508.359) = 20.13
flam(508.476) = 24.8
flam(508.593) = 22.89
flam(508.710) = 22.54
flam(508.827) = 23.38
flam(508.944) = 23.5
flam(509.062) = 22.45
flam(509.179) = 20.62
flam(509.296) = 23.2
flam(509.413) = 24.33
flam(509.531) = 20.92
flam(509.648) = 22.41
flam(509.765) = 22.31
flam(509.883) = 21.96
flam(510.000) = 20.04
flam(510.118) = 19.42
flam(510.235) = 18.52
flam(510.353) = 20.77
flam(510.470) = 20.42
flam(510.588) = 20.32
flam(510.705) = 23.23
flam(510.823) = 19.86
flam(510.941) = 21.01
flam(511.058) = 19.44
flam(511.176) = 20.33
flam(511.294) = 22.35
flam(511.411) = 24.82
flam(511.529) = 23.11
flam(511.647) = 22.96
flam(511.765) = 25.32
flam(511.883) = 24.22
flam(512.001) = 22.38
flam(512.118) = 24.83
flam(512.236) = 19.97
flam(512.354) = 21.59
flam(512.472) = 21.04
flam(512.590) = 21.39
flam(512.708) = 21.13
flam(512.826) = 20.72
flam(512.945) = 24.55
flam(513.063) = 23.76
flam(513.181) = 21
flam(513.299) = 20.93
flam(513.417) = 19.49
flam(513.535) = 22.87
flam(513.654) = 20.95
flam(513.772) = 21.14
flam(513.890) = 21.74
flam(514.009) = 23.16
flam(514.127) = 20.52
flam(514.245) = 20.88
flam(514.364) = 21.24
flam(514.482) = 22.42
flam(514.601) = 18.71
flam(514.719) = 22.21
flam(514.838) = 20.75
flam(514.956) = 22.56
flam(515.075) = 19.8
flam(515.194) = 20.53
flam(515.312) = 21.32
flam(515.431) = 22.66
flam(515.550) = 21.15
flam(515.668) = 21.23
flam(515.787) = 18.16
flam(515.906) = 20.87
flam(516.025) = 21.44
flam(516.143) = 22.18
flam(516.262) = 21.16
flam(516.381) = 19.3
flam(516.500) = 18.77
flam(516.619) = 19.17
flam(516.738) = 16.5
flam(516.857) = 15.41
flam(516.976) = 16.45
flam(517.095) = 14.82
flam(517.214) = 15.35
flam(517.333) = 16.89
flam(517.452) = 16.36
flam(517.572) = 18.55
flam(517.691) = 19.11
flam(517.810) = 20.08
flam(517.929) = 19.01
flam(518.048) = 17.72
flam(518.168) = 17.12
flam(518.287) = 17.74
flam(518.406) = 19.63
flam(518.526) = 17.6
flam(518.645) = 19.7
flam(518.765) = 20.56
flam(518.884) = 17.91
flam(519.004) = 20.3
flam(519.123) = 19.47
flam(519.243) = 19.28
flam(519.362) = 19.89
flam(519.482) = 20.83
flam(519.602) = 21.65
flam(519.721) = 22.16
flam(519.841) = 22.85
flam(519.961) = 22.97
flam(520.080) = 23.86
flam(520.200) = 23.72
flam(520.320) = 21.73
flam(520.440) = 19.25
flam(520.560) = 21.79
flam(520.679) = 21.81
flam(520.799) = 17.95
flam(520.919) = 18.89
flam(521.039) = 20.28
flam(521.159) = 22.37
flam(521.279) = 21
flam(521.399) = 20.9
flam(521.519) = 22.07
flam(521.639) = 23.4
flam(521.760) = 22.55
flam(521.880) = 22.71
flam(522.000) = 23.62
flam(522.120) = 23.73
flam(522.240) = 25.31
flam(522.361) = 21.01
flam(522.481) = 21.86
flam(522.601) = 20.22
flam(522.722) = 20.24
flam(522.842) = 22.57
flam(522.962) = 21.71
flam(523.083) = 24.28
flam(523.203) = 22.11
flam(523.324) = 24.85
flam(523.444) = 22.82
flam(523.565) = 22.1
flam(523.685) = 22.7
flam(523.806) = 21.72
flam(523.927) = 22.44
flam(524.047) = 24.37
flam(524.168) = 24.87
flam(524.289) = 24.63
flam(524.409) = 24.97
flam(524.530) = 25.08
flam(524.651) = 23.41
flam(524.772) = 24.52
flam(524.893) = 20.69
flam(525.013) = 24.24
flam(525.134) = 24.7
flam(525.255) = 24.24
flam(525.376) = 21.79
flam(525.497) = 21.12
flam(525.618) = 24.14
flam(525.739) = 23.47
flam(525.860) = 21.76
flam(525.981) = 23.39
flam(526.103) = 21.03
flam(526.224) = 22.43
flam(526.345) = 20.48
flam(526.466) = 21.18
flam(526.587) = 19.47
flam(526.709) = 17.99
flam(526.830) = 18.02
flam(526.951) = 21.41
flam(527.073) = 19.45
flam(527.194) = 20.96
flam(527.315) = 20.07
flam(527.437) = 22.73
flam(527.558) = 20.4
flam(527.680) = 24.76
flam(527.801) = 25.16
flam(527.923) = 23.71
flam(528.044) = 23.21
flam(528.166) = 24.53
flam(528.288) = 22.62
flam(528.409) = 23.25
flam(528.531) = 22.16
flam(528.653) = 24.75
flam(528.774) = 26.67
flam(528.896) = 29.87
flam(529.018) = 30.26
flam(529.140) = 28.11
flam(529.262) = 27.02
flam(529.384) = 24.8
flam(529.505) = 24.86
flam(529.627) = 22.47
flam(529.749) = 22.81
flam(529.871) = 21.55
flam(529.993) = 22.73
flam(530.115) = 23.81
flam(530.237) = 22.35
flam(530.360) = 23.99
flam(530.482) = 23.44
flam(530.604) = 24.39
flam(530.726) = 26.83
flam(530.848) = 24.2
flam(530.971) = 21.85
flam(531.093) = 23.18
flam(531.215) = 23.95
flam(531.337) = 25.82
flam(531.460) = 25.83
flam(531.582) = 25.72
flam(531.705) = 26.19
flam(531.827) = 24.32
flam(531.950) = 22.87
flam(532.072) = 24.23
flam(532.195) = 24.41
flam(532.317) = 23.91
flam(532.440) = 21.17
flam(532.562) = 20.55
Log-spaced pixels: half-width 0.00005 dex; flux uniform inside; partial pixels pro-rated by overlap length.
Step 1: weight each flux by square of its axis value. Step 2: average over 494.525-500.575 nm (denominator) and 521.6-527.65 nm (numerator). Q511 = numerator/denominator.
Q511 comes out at 1.09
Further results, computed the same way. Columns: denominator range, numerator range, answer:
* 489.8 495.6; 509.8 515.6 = 0.98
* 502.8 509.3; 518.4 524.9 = 1.05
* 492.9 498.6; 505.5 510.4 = 1.00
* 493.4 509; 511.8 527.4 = 1.02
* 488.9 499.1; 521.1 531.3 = 1.12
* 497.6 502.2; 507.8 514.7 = 1.06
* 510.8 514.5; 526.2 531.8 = 1.14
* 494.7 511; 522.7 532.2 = 1.16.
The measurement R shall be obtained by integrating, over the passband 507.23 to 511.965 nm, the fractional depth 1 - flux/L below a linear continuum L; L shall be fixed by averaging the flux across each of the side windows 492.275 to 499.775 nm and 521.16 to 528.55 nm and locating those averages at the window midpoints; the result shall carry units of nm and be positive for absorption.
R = 0.14 nm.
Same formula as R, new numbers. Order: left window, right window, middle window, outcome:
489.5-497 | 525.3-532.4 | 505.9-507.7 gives 0.111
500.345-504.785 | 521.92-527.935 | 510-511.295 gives 0.087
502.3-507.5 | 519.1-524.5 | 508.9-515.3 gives 0.127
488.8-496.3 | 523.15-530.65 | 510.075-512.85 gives 0.212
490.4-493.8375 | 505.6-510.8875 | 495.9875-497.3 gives -0.001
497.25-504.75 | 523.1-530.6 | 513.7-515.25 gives 0.091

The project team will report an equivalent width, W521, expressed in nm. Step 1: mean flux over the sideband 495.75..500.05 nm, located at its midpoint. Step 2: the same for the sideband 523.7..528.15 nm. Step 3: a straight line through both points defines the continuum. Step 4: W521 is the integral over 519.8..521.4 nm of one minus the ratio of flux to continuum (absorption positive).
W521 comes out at 0.08 nm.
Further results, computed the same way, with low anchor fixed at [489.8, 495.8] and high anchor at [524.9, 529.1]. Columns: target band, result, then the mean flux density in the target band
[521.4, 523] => 0.04 nm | 22.3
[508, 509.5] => 0.03 nm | 22.8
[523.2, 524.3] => -0.02 nm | 23.2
